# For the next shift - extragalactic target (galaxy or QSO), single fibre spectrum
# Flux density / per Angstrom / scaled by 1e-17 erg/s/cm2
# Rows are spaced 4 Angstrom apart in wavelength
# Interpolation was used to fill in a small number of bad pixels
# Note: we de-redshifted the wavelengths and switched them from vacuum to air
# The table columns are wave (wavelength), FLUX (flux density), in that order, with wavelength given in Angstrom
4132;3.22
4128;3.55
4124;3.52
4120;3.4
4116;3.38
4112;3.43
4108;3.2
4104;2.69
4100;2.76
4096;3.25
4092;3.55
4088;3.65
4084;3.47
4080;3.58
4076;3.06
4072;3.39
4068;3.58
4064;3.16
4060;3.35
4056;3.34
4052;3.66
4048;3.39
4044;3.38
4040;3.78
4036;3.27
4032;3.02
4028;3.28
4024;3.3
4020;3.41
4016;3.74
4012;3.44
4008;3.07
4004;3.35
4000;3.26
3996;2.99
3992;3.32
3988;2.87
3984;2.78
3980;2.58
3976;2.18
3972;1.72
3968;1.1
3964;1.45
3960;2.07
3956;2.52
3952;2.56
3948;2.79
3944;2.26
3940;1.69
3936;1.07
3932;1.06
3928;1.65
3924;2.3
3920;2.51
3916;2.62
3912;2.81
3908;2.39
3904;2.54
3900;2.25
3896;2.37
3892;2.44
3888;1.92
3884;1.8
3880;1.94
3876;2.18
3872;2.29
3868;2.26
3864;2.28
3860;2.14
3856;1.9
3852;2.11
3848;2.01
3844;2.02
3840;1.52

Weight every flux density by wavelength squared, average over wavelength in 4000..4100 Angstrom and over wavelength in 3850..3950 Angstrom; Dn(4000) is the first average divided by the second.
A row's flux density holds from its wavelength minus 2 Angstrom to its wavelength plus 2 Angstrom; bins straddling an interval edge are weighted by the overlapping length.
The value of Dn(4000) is 1.70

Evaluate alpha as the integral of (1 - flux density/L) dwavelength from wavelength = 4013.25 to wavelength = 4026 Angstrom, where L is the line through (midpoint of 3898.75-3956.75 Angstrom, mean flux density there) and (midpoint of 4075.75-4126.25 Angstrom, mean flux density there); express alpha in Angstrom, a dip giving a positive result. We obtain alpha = -3.2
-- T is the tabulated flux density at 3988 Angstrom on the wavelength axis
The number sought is 2.87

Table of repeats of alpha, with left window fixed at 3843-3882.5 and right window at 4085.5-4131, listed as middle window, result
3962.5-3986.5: 6.0 Angstrom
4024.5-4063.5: -4.9 Angstrom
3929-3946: 6.5 Angstrom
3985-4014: -4.1 Angstrom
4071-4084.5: -0.9 Angstrom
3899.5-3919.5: -1.7 Angstrom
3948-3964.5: 1.7 Angstrom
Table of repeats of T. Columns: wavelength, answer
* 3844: 2.02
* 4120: 3.4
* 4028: 3.28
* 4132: 3.22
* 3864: 2.28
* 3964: 1.45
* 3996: 2.99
